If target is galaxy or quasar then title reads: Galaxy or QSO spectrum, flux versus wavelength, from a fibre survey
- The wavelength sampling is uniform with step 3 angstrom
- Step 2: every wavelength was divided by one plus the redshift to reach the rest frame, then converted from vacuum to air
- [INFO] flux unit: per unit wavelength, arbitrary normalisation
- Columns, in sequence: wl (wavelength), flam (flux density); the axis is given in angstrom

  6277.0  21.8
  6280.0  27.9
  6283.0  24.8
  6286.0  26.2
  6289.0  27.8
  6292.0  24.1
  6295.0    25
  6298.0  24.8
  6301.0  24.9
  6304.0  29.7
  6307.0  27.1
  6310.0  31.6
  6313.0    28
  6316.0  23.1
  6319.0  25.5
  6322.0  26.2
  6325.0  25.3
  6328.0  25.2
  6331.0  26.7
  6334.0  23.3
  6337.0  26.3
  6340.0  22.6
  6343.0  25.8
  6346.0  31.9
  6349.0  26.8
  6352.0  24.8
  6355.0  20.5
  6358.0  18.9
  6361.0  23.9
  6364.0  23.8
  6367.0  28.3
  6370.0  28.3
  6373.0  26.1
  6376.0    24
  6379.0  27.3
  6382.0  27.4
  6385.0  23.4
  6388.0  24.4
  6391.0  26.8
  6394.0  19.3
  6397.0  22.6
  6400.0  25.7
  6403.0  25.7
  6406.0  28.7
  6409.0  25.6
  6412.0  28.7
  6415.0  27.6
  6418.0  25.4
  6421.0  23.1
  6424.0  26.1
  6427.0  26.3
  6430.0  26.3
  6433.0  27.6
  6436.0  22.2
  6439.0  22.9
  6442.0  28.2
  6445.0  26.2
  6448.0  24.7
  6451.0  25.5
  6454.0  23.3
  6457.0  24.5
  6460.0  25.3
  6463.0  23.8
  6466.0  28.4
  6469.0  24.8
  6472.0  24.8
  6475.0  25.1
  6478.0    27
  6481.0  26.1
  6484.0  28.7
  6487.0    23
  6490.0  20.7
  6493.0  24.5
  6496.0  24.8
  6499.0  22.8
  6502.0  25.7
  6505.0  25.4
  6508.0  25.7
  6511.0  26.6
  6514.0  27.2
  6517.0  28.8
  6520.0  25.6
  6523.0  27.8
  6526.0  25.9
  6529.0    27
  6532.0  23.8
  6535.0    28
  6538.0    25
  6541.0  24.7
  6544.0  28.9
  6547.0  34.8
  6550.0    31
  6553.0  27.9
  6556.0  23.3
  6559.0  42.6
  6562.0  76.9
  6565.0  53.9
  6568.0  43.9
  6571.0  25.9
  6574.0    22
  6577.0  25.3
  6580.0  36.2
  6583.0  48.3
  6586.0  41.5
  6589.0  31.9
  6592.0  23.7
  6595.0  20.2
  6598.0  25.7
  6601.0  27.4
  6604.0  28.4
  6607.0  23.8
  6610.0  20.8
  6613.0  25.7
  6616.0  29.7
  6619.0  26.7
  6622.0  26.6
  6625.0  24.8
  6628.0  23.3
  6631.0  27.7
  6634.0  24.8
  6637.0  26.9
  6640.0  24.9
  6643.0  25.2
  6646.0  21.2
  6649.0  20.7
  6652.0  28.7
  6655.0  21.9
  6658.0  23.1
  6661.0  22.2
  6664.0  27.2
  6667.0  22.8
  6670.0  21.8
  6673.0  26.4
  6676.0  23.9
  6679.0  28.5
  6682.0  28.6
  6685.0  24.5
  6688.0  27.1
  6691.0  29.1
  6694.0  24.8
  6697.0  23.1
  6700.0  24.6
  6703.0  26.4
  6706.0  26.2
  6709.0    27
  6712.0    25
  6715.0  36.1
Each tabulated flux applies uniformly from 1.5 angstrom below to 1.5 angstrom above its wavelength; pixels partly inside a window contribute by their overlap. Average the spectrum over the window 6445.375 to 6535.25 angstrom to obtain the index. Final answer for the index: 25.5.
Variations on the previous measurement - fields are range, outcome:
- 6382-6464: 25.2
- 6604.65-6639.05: 25.6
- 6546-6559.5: 31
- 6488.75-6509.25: 24.3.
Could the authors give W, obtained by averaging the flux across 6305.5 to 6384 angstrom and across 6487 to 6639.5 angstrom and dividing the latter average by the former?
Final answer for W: 1.13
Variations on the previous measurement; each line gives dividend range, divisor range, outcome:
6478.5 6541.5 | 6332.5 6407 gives 1.02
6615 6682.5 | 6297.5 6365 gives 0.98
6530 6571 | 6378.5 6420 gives 1.38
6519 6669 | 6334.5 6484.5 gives 1.14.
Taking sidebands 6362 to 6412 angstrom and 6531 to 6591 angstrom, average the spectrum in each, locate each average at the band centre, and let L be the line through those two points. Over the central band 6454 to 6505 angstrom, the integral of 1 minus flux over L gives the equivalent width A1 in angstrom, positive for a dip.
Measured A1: 9.2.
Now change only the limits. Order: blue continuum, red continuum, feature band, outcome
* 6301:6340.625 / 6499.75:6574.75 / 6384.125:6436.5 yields 5.3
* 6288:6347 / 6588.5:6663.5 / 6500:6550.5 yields -3.3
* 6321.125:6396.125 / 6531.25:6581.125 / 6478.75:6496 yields 3.4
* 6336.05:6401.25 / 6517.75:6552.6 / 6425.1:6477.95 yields 1.8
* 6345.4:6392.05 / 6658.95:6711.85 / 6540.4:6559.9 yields -3.8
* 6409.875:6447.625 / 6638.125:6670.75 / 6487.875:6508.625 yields 0.9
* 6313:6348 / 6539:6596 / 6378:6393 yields 1.2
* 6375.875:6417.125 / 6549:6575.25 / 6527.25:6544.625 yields 5.1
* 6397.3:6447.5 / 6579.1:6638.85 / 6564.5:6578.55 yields -2.6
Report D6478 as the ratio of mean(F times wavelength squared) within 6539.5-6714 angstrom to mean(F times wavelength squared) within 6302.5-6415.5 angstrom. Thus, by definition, 1.2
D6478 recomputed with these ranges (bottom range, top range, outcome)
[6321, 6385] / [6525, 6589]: 1.44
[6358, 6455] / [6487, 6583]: 1.24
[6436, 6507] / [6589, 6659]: 1.05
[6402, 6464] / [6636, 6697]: 1.04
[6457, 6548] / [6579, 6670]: 1.06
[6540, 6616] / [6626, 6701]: 0.79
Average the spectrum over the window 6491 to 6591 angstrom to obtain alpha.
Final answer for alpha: 31.2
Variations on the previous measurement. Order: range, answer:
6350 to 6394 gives 24.7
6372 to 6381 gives 25.9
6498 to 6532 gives 26.2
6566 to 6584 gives 33.8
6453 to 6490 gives 25.2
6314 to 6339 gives 25.2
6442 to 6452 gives 25.9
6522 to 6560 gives 28.3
